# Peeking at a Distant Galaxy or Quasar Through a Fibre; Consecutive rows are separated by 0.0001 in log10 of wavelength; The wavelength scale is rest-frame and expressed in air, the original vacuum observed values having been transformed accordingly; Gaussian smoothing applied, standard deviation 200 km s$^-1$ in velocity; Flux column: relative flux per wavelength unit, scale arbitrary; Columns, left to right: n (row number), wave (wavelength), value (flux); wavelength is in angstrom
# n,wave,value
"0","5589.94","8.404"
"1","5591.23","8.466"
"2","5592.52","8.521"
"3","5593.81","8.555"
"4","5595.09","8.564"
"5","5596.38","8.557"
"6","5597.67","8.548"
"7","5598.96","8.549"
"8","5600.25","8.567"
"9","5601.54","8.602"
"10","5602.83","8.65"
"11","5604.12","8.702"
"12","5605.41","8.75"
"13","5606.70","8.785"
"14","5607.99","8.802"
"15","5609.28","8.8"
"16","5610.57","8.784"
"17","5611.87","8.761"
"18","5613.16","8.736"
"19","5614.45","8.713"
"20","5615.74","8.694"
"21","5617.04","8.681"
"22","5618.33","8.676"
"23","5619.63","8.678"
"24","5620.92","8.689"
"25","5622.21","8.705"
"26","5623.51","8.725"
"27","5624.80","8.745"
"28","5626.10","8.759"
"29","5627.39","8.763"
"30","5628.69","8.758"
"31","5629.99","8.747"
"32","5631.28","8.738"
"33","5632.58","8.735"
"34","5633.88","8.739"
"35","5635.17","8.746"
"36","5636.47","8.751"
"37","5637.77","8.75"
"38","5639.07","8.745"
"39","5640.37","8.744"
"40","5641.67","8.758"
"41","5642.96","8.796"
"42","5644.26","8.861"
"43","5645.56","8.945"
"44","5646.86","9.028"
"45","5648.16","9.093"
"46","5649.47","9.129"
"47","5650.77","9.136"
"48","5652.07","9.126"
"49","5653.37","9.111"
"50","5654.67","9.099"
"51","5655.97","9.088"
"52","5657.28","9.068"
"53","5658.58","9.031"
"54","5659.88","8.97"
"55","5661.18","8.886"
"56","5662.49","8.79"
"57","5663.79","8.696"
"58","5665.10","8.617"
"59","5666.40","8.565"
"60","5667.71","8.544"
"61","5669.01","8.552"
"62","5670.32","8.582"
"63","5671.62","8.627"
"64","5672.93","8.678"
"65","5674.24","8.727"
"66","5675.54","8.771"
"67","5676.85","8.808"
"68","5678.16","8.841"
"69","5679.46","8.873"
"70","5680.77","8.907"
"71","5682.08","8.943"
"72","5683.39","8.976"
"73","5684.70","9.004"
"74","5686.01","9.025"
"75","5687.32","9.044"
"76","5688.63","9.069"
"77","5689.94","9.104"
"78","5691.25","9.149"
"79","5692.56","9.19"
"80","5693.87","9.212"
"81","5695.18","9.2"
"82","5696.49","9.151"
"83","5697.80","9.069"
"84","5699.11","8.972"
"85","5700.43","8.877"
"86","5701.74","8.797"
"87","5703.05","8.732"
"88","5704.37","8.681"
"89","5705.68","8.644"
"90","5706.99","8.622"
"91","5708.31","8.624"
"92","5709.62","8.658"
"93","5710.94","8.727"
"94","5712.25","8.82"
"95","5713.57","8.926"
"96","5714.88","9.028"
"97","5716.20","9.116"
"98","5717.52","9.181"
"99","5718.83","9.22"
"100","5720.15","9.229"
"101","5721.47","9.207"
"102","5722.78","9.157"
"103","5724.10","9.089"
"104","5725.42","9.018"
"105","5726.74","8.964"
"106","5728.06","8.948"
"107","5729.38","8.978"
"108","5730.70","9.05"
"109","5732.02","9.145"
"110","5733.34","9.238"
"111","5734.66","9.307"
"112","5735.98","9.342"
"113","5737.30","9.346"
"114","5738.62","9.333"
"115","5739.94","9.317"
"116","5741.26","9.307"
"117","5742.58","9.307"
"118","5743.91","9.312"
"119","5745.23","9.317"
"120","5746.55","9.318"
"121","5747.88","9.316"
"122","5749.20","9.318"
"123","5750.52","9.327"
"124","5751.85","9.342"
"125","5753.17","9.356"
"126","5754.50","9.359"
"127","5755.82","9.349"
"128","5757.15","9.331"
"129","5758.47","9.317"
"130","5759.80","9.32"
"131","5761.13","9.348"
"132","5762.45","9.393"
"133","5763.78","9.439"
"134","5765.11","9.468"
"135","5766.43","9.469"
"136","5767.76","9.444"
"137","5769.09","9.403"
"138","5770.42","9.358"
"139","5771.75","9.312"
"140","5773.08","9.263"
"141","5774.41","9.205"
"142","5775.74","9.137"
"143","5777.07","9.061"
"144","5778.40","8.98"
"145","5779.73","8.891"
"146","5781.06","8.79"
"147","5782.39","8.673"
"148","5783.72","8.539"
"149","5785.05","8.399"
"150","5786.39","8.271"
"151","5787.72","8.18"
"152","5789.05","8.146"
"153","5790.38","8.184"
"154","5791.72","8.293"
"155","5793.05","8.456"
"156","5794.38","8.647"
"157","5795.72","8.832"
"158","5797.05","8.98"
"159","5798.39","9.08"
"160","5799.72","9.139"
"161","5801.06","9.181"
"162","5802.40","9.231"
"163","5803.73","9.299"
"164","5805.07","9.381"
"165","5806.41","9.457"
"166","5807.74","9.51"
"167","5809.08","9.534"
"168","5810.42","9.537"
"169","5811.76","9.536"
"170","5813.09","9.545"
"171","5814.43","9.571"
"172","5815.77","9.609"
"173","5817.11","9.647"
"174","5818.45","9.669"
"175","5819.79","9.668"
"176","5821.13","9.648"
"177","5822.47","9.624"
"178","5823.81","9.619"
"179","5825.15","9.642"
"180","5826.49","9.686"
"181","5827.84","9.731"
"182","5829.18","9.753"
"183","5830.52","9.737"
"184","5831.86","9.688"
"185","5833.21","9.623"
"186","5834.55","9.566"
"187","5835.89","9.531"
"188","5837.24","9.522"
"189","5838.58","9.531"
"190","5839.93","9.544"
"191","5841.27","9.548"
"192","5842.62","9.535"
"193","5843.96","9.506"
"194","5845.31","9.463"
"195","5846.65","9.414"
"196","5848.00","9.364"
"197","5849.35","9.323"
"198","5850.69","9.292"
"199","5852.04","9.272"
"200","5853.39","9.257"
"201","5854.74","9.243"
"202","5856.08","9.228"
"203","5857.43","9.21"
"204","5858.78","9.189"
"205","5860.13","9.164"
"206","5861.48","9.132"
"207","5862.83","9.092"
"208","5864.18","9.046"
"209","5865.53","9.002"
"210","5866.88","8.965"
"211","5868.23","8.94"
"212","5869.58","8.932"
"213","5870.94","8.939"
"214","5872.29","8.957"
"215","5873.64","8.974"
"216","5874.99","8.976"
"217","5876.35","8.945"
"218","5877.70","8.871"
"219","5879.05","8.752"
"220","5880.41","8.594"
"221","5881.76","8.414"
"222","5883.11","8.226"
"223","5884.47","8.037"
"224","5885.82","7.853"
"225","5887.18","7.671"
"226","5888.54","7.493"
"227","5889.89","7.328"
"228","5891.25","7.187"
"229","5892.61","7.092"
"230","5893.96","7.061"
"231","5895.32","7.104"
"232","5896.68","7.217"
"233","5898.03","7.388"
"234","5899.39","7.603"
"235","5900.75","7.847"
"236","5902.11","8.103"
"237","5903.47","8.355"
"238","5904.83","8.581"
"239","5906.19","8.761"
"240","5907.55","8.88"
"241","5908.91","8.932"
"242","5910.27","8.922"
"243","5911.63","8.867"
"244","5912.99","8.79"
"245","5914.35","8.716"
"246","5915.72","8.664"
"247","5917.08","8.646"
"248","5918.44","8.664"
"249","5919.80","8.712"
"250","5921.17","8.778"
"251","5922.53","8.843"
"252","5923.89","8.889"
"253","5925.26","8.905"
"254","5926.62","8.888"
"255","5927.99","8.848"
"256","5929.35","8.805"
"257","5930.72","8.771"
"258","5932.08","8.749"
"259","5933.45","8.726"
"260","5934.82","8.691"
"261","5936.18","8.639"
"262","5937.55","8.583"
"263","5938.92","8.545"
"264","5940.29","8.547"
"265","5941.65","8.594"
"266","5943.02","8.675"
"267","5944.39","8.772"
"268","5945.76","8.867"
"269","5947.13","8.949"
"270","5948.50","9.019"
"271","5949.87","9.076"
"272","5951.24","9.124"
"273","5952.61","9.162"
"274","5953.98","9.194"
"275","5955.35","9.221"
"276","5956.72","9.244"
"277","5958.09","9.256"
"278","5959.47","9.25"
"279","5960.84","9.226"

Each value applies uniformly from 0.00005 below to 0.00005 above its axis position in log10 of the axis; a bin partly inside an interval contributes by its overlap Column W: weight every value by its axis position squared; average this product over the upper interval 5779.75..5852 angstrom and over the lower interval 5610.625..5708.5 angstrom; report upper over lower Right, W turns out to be 1.1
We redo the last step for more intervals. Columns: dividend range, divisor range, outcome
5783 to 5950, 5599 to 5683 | 1.09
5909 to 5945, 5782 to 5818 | 1.01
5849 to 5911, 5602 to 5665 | 1.05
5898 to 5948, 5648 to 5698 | 1.06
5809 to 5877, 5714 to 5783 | 1.05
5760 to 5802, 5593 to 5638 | 1.09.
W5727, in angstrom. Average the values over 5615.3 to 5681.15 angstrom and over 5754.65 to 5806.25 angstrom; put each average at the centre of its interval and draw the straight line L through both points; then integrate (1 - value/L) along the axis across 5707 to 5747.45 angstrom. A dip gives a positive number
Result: -0.8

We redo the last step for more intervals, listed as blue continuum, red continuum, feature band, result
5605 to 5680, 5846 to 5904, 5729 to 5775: -3.5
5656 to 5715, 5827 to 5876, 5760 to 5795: 0.7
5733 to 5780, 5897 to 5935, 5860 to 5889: 0.4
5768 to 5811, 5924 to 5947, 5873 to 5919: 3.0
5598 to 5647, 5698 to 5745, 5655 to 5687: 0.2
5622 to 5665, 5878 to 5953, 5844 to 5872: -2.1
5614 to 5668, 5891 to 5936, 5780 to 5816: -1.6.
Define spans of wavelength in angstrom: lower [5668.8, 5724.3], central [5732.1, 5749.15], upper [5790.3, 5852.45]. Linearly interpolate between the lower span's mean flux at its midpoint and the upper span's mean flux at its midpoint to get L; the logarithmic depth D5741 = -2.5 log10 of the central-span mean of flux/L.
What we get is -0.03 mag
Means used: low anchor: 8.93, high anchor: 9.4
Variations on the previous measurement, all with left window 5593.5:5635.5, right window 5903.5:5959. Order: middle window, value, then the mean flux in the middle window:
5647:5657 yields -0.05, 9.1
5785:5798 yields 0.04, 8.45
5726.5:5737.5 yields -0.05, 9.14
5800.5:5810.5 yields -0.07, 9.38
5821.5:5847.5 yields -0.09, 9.59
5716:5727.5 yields -0.05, 9.13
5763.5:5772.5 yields -0.08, 9.41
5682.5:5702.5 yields -0.04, 9.05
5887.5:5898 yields 0.21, 7.24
